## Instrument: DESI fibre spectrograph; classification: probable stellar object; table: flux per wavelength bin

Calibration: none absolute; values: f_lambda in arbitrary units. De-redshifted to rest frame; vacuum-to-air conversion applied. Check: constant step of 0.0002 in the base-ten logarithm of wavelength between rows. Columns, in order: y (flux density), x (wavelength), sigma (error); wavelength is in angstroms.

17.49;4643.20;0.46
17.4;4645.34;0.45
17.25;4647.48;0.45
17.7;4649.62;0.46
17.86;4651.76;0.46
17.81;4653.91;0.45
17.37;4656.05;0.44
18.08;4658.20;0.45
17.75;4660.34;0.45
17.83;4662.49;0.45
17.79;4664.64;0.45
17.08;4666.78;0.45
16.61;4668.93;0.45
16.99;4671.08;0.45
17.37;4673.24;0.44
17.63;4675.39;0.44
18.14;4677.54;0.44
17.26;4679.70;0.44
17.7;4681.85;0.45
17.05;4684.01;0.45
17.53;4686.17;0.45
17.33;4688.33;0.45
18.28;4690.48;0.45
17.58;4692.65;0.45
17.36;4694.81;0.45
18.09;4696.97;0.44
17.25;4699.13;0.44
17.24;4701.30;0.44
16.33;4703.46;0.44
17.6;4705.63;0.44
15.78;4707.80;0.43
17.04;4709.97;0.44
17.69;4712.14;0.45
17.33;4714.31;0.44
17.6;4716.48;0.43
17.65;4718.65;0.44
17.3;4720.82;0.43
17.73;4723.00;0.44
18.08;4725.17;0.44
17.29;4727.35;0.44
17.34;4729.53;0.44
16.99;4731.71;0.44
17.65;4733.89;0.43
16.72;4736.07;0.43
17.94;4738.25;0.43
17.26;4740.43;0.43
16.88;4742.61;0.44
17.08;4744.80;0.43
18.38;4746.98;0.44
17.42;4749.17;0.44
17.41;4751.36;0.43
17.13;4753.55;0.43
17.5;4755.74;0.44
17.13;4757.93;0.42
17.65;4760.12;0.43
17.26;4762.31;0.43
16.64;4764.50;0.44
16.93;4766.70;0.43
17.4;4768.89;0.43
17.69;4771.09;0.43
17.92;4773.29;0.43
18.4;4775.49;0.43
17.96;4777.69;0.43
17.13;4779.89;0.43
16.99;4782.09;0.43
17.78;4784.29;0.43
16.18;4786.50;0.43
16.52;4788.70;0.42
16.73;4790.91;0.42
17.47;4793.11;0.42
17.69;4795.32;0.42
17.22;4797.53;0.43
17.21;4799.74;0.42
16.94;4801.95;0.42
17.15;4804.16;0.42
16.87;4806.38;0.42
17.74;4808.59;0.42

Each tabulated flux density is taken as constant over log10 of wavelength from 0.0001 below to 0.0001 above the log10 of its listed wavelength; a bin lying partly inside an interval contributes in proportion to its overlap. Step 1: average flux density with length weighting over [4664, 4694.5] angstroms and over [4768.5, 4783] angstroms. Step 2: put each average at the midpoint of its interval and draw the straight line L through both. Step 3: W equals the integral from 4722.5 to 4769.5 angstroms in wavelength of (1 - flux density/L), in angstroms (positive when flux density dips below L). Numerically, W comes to 0.65 angstroms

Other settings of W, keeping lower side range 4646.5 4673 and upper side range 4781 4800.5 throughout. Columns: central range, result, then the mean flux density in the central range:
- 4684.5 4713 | 0.1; 17.3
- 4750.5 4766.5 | 0.0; 17.2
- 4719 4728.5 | -0.2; 17.6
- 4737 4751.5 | -0.2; 17.5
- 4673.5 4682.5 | -0.1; 17.7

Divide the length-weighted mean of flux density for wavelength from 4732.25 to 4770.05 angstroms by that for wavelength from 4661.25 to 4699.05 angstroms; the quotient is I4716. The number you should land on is 0.99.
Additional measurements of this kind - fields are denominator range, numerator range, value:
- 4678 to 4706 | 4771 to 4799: 0.99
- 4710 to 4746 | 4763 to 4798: 0.99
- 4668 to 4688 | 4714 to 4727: 1.01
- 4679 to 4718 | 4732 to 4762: 1.00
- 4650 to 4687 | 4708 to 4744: 0.99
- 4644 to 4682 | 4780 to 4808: 0.97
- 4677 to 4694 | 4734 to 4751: 0.99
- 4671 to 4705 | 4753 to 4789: 0.99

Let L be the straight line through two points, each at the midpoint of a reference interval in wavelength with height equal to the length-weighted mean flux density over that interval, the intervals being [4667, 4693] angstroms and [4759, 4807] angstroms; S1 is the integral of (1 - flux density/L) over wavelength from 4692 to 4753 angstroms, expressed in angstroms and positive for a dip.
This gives 0.0 angstroms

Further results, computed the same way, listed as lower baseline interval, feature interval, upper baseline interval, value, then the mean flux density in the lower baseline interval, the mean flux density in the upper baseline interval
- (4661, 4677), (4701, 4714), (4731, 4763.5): 0.3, 17.4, 17.4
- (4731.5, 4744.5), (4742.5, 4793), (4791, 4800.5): -0.1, 17.3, 17.3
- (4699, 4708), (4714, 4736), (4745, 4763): -0.4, 16.9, 17.5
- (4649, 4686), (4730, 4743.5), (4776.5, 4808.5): 0.1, 17.5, 17.2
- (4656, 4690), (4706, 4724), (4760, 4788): 0.2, 17.5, 17.4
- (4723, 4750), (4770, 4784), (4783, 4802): -0.4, 17.4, 17.1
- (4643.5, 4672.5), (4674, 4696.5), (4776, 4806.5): -0.2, 17.5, 17.2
